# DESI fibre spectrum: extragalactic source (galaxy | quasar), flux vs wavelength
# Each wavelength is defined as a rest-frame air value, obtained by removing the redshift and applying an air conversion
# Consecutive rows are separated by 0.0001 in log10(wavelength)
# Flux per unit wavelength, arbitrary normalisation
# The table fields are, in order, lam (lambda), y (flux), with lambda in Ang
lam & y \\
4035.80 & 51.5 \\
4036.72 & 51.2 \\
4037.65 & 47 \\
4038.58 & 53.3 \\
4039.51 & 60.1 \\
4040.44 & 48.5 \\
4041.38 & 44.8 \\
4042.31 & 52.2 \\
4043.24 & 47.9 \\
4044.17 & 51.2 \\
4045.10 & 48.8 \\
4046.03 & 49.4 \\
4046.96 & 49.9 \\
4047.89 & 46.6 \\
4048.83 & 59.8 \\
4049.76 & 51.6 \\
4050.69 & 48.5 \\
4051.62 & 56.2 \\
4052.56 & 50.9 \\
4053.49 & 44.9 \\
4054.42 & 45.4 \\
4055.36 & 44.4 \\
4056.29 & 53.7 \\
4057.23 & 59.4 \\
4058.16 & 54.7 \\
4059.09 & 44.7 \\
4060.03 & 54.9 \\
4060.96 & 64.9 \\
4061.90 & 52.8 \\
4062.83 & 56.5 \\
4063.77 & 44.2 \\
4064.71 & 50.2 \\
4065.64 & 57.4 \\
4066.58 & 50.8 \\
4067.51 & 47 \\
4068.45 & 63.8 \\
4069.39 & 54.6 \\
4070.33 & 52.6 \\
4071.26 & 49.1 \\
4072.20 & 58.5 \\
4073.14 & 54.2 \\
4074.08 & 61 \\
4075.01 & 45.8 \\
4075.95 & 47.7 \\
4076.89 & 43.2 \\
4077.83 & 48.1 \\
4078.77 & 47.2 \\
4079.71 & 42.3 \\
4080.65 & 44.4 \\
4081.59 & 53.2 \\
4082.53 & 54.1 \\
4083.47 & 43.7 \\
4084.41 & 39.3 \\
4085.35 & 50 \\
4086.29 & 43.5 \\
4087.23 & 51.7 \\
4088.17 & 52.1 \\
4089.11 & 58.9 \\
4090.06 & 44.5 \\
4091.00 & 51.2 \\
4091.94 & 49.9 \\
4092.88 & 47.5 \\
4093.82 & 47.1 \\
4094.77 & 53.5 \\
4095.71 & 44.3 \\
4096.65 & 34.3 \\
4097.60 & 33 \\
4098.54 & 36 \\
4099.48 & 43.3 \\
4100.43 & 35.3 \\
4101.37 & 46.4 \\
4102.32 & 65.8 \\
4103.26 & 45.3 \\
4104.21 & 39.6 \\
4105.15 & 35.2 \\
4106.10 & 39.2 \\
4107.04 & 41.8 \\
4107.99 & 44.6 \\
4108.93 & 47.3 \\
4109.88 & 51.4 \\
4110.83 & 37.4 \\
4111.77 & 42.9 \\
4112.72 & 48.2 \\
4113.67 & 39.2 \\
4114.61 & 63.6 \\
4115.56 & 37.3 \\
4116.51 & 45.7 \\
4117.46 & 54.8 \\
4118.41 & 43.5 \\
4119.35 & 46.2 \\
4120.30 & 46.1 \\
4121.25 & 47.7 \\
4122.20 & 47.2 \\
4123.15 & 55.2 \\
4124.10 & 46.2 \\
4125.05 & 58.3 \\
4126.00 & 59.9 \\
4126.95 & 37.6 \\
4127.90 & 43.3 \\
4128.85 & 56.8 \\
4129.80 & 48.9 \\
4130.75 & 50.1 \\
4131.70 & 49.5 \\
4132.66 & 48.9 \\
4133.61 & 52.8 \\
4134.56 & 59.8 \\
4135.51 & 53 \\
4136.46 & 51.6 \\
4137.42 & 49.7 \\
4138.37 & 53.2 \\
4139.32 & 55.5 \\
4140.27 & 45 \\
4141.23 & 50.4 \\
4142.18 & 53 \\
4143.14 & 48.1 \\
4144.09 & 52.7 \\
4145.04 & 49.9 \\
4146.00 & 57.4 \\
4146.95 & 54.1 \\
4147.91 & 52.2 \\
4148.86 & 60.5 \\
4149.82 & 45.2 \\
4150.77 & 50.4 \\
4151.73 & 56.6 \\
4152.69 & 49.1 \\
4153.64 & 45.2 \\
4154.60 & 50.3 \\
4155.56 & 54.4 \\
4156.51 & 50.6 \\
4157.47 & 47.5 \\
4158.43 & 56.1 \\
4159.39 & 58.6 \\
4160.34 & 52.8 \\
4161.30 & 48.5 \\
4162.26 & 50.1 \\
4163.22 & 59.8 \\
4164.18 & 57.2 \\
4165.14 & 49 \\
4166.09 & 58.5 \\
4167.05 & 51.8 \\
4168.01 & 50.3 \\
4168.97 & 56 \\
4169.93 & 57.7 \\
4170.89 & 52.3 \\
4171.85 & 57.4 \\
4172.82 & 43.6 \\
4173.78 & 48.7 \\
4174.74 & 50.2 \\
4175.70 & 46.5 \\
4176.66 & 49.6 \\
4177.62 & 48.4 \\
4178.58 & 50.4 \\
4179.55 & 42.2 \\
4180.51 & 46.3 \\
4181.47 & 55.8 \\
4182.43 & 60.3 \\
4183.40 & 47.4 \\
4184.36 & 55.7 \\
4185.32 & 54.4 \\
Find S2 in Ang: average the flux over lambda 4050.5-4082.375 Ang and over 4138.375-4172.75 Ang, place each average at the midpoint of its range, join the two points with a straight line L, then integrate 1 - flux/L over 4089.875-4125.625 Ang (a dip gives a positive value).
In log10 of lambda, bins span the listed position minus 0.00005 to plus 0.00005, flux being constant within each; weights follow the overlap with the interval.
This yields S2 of 4.29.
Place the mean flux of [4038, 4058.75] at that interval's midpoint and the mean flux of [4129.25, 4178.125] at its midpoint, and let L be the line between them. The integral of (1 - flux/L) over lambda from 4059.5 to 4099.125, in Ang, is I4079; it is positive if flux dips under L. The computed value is 1.4 Ang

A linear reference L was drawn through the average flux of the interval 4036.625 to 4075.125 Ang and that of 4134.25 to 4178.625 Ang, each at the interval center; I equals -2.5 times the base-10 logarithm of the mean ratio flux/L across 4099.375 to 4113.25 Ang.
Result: 0.18 mag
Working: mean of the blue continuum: 52.1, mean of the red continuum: 52.1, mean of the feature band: 44.2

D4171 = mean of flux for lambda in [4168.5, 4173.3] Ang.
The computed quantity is 53.3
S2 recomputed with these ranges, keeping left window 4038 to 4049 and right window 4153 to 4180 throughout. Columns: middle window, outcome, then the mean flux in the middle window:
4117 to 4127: 0.28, 49.8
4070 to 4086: 0.62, 49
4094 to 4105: 1.70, 43.2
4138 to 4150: -0.20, 52.3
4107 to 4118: 1.04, 46.3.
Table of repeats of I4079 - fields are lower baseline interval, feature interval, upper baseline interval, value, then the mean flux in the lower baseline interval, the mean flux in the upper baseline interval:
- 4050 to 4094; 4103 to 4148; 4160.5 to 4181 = 2.00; 50.7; 51.2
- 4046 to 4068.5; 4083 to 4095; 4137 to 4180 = 0.76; 51.9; 51.7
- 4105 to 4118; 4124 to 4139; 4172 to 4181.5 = -1.75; 45.1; 48.1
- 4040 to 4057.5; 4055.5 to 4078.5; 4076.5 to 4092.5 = -1.71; 50.1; 48.1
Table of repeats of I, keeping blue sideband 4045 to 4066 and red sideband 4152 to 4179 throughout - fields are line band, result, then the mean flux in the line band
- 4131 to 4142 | 0.00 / 51.8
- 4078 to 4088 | 0.10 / 47.1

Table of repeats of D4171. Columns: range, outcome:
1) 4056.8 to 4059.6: 52.9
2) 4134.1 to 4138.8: 53.4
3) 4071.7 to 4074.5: 57.6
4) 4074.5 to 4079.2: 46.6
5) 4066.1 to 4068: 49.1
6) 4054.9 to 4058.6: 53.1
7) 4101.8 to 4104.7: 50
